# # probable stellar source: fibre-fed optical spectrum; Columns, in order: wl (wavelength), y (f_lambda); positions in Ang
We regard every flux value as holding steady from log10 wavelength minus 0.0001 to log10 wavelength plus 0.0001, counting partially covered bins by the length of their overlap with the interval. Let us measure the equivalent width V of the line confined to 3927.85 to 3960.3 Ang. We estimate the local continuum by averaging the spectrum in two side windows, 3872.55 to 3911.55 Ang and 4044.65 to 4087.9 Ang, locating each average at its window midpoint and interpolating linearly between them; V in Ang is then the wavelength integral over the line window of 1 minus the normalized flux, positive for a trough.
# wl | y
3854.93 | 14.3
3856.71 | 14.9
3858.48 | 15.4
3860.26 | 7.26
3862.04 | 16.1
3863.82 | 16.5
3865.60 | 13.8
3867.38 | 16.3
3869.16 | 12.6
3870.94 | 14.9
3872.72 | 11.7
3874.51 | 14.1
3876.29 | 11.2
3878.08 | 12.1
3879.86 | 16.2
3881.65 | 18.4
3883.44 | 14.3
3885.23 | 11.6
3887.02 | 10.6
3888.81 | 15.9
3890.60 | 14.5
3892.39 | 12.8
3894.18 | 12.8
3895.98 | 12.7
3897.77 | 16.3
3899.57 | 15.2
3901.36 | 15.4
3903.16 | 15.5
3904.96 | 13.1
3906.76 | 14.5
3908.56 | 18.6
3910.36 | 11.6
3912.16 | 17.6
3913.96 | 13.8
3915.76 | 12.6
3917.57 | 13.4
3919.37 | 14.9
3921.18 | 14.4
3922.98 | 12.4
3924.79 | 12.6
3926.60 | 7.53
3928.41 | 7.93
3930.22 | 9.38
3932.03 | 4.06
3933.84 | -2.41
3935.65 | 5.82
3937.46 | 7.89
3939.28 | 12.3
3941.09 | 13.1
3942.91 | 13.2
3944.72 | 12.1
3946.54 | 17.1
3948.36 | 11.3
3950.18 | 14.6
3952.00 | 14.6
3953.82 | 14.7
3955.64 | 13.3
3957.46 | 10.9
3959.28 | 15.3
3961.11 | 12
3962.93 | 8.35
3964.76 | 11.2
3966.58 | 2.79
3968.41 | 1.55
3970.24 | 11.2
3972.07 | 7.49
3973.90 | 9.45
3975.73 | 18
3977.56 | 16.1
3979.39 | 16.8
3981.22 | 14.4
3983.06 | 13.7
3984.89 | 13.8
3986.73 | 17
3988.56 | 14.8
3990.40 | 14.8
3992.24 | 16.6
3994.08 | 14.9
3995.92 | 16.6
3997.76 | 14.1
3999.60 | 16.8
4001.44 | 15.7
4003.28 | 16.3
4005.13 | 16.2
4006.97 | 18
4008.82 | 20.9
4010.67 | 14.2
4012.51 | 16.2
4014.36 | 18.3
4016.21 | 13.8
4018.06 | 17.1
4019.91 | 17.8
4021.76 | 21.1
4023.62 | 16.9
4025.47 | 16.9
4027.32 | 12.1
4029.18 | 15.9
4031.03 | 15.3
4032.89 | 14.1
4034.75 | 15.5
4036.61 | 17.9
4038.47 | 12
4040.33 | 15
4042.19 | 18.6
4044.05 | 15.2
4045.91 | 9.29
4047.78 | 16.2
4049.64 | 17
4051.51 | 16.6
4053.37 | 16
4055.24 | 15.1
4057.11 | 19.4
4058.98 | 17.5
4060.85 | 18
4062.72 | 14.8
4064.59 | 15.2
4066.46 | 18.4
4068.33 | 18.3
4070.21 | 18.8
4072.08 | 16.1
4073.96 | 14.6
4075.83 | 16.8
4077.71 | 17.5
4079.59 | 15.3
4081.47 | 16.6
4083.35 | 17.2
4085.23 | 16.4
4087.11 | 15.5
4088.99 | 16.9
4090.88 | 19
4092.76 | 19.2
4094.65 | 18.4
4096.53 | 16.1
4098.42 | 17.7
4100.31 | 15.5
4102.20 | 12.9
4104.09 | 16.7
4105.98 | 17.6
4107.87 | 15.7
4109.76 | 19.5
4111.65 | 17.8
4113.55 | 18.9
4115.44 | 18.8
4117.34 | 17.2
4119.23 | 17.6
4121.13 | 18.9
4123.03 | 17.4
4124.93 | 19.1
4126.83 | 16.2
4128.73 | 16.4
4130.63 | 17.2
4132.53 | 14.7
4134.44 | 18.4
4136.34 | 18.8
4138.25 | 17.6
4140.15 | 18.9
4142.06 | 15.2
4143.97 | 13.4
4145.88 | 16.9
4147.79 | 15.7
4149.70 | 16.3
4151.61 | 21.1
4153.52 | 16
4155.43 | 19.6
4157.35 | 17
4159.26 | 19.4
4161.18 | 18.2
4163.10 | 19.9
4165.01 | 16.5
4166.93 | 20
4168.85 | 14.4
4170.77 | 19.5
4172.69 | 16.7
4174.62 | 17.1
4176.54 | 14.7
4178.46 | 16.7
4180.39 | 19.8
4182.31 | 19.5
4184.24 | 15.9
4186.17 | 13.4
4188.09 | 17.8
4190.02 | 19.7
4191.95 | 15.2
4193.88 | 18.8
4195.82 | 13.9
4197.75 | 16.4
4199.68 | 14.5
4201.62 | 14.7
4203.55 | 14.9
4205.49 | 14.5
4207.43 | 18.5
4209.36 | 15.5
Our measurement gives 8.6 Ang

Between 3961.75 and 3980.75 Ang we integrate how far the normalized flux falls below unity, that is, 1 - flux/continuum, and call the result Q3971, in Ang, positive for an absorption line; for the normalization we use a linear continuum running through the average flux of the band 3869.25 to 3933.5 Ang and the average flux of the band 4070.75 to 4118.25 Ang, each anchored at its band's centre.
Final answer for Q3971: 5.4 Ang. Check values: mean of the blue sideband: 13.1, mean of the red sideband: 17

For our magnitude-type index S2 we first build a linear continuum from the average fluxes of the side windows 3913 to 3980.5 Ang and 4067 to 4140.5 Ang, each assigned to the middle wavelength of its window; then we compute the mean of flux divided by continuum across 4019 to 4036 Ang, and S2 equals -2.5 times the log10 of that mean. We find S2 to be -0.14 mag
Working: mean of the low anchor 11.1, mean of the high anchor 17.2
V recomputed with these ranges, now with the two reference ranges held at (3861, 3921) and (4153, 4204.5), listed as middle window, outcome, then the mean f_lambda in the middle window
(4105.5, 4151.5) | -2.1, 17.3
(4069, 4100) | -1.6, 17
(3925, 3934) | 5.0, 6.5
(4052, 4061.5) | -0.8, 17.1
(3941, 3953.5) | 0.9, 13.8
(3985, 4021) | -2.2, 16.3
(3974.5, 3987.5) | -0.3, 15.5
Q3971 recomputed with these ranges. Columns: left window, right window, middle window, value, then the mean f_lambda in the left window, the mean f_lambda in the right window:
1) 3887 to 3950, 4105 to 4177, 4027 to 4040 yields 0.16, 12.3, 17.5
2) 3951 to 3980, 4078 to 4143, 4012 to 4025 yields -3.62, 11.4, 17.2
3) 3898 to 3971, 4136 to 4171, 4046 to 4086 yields -3.70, 11.7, 17.5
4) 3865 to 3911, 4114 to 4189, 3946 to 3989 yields 7.56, 14.1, 17.4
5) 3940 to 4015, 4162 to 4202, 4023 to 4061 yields -2.18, 13.9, 16.9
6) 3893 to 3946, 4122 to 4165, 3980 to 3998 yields -1.87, 12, 17.4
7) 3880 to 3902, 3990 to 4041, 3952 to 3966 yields 2.84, 14.3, 16.1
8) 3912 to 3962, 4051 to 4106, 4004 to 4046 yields -3.89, 11.6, 16.8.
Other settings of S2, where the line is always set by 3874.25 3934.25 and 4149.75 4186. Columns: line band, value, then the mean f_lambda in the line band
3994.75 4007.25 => -0.10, 16.1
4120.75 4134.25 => -0.01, 17.1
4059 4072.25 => -0.09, 17.2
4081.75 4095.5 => -0.07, 17.5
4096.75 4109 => 0.03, 16.1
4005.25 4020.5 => -0.14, 17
